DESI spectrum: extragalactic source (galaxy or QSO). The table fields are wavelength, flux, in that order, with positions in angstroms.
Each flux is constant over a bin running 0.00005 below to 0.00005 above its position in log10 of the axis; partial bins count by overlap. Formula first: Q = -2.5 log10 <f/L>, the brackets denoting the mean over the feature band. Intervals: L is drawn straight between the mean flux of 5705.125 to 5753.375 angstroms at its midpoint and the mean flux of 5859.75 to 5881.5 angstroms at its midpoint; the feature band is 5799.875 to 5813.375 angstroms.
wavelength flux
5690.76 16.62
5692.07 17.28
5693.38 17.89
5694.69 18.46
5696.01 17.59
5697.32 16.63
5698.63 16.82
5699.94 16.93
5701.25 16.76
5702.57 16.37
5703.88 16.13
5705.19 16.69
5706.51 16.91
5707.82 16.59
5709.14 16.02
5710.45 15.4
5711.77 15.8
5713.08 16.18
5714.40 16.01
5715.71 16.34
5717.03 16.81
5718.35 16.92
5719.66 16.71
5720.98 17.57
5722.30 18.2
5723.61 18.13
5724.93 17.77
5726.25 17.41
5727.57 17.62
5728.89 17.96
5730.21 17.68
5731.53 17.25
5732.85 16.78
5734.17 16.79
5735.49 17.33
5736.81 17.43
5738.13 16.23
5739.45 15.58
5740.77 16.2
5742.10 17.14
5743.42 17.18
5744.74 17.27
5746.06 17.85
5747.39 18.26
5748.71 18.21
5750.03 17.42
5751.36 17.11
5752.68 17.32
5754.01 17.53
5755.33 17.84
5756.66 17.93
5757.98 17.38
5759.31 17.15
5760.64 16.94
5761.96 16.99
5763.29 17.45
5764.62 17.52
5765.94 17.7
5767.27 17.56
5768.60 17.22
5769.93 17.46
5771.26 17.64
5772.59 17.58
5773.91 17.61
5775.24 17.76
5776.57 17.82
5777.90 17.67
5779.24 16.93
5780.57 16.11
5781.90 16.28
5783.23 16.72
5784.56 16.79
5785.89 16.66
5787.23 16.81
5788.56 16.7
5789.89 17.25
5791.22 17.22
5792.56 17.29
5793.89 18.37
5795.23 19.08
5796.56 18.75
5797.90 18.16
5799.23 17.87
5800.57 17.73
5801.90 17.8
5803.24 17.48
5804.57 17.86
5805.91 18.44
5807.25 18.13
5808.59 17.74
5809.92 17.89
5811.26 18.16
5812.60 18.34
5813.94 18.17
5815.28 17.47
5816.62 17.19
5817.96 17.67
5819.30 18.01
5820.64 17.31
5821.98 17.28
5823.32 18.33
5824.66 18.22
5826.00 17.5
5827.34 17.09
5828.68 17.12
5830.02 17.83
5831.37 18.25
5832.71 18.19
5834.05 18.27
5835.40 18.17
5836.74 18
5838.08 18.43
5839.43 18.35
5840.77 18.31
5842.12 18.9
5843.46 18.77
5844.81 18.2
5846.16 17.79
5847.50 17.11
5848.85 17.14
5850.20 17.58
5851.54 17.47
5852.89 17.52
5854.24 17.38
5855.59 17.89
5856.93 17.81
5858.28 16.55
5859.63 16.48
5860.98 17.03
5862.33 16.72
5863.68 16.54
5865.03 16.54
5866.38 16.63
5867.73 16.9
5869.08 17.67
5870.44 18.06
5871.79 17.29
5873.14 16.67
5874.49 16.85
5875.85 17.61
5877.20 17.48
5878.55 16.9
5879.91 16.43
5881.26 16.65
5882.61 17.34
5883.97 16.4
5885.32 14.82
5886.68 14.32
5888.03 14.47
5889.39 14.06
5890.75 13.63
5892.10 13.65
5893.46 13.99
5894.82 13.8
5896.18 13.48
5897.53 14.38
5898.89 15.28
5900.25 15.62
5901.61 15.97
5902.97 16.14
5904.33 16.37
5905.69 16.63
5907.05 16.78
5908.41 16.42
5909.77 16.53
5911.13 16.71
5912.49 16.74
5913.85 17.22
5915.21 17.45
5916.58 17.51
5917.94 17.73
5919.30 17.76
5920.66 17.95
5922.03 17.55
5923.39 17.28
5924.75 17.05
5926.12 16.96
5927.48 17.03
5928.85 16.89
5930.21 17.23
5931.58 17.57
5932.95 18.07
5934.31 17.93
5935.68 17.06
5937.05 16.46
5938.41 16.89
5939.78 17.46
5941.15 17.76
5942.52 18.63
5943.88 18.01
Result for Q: -0.059 mag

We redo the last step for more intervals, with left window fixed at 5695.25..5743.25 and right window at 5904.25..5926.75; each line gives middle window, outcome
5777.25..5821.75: -0.038 mag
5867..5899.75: 0.087 mag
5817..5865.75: -0.040 mag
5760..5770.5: -0.028 mag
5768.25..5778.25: -0.043 mag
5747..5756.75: -0.049 mag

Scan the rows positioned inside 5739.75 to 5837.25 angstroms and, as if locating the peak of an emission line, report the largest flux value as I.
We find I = 19.08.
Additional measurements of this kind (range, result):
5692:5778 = 18.46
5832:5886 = 18.9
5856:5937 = 18.07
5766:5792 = 17.82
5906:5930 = 17.95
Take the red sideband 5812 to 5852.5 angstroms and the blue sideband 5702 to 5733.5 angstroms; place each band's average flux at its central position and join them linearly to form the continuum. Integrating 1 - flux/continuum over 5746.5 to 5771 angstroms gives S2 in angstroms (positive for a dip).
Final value -0.4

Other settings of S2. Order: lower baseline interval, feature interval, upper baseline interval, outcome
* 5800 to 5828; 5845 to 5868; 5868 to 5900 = -0.85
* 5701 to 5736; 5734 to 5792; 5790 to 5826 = 0.57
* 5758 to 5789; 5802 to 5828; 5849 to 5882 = -0.99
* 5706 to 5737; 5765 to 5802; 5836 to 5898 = -1.32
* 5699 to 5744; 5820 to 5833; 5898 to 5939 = -0.61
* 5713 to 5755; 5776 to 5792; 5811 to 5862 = 0.52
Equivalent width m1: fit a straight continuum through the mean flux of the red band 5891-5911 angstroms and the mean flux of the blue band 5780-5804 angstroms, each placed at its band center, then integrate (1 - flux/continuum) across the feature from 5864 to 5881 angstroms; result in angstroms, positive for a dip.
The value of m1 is -1.25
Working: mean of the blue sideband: 17.4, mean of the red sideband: 15.4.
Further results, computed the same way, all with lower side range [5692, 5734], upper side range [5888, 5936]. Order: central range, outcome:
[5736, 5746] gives 0.1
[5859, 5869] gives -0.2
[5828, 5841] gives -1.2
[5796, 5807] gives -0.9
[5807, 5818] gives -0.8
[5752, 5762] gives -0.3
